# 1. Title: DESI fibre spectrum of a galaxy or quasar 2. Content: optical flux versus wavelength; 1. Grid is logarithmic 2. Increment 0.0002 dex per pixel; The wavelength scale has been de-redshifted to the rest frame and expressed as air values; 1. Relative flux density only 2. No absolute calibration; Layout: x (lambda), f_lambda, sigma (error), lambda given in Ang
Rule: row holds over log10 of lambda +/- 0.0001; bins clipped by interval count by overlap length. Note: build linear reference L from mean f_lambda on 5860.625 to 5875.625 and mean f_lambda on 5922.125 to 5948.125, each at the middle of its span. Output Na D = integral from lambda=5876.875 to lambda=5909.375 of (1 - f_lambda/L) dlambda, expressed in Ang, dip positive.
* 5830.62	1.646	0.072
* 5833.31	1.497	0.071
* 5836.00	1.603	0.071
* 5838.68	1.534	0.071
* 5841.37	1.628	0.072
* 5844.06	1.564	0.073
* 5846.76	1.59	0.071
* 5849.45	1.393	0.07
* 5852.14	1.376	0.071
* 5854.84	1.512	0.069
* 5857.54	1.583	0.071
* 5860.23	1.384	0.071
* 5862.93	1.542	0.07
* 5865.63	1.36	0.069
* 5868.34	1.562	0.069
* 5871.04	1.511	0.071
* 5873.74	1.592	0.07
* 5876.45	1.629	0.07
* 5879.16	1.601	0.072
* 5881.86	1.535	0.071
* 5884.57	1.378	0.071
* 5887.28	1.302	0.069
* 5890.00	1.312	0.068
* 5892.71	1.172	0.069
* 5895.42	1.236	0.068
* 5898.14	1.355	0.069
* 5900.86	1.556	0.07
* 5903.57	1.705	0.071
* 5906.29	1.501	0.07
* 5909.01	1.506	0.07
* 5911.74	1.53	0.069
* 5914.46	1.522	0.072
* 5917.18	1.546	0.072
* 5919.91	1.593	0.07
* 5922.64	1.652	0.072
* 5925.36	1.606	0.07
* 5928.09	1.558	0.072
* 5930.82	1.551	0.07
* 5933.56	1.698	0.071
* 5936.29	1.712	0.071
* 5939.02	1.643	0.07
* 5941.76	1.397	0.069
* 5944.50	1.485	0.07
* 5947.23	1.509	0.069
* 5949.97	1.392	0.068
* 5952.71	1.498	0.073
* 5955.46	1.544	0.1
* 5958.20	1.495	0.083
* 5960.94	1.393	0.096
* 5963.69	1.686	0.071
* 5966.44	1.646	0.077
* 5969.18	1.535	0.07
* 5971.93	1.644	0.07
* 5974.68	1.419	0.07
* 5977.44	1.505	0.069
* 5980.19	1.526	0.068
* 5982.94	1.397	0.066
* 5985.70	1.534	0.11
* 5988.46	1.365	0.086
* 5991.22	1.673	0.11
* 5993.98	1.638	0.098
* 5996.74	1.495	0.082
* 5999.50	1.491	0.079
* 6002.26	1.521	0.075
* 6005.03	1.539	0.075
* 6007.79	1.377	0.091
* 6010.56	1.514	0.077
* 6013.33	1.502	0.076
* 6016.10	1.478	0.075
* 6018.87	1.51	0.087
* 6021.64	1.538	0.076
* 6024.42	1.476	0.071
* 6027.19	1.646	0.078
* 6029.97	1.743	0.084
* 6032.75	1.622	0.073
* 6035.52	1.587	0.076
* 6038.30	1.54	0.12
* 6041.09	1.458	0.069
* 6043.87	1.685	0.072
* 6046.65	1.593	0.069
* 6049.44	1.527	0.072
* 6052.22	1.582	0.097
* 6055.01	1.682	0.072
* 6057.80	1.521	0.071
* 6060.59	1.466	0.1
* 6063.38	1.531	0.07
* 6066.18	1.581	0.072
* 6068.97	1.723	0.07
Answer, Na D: 2.2 Ang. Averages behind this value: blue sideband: 1.51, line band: 1.43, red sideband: 1.58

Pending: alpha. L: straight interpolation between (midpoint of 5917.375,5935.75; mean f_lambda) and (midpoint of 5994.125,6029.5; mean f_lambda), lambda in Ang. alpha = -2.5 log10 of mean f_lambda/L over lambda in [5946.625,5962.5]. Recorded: 0.08 mag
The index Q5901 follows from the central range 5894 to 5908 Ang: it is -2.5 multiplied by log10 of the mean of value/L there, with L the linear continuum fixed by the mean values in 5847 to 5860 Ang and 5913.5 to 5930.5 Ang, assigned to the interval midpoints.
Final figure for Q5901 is 0.05 mag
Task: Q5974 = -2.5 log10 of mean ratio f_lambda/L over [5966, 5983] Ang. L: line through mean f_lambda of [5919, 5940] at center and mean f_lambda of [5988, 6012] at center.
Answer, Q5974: 0.02 mag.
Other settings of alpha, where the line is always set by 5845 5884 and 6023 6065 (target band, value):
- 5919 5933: -0.04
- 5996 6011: 0.05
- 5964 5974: -0.04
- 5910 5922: -0.02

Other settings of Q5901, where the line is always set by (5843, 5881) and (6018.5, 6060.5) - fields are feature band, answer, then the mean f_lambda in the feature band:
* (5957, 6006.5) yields 0.021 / 1.53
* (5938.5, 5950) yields 0.043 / 1.48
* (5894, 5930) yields 0.003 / 1.53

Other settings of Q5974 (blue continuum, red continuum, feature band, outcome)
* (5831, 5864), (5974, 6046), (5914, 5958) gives -0.02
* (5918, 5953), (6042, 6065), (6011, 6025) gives 0.05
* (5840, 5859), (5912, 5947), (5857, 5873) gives 0.03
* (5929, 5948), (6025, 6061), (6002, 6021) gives 0.07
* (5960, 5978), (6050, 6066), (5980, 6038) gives 0.02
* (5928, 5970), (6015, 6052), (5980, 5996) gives 0.03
